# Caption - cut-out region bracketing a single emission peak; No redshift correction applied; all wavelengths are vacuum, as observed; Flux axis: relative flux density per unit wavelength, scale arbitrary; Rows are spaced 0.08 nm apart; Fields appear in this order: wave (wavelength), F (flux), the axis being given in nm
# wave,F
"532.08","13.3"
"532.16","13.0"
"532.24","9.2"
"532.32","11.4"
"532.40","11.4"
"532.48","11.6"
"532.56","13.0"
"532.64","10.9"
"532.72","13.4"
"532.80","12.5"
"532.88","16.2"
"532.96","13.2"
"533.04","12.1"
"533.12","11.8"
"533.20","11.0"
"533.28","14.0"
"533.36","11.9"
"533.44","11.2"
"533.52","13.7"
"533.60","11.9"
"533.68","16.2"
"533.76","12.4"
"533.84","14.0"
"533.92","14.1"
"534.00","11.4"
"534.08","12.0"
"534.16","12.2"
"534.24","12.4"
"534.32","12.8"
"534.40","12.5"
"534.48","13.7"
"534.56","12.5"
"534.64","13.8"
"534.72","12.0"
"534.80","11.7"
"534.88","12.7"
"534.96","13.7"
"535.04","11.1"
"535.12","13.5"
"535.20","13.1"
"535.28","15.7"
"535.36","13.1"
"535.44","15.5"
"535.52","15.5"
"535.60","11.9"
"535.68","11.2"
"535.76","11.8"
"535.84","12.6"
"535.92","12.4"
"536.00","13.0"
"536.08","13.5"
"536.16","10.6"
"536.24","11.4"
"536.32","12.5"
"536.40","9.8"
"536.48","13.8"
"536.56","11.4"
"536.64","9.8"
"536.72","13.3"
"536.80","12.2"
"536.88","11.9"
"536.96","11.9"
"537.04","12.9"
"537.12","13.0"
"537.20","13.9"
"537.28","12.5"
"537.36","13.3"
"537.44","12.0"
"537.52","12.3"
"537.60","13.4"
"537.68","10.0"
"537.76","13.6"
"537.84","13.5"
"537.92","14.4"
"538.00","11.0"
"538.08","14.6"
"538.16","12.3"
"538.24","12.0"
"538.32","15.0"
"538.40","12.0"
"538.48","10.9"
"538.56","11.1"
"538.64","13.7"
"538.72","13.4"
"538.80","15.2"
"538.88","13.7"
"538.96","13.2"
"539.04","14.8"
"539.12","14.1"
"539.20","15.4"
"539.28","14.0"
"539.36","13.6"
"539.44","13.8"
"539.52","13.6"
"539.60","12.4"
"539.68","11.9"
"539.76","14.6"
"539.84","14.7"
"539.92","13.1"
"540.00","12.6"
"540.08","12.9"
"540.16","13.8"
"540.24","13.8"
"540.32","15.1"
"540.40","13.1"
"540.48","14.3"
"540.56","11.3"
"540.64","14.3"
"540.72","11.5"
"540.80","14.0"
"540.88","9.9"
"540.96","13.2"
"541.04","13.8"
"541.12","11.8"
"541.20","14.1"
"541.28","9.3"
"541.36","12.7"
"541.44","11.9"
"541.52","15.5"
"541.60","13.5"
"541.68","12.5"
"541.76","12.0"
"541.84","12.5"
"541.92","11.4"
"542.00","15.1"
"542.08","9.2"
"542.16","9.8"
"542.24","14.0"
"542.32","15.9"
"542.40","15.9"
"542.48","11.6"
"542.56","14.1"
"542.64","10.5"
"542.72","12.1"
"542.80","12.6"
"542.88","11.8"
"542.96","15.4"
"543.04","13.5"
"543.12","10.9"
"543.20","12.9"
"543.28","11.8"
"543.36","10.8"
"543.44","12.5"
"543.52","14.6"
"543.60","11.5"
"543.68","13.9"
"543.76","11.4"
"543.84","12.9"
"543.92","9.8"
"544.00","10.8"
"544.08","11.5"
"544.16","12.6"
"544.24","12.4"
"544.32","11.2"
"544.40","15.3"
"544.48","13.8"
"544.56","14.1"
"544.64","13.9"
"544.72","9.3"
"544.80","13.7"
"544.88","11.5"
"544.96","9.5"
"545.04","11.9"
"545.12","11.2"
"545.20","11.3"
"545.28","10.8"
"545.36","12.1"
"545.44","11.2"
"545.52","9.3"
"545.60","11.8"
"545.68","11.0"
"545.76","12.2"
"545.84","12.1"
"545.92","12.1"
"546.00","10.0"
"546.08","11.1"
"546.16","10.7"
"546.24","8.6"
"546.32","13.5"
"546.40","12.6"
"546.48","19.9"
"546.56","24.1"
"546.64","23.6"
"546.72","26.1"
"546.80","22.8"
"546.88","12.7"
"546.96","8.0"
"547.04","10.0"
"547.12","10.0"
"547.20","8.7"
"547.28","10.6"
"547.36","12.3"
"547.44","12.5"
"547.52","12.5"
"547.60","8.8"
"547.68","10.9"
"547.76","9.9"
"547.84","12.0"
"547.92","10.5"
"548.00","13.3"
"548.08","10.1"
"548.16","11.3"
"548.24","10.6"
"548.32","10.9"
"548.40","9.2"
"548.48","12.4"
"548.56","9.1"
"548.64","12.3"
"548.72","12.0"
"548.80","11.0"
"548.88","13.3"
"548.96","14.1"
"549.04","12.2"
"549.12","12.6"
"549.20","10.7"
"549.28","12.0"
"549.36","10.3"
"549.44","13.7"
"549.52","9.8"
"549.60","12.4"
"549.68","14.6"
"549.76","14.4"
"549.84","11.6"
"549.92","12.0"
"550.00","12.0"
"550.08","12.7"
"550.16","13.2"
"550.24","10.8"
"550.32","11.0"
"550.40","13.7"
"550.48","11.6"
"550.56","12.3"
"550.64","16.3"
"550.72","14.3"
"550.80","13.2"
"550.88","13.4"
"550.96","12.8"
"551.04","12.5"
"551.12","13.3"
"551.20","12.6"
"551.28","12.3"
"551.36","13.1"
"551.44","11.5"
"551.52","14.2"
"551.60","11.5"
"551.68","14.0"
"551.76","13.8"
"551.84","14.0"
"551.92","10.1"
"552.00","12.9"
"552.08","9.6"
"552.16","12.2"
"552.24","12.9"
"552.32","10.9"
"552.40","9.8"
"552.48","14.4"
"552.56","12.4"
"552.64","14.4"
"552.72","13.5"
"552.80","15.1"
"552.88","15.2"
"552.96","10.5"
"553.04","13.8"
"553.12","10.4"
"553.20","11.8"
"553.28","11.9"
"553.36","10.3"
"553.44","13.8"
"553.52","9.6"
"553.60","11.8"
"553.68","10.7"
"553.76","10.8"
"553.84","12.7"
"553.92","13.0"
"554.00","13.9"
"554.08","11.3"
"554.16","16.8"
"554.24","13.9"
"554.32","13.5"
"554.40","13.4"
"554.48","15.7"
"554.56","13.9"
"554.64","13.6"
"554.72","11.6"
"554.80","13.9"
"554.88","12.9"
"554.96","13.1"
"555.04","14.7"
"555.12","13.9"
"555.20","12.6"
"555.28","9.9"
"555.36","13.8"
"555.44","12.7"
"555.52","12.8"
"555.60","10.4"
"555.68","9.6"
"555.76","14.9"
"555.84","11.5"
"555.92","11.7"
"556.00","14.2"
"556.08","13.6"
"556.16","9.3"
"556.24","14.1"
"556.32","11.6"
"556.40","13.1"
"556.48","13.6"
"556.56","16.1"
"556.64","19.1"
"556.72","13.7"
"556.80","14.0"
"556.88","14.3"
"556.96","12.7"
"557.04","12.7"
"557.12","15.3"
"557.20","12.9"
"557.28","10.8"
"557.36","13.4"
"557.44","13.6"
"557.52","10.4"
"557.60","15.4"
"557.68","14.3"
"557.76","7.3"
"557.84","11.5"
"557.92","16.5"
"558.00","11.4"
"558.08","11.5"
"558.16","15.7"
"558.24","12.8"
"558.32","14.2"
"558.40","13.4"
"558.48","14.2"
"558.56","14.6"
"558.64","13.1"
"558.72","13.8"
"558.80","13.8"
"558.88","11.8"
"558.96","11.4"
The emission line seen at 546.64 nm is H-beta 4861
